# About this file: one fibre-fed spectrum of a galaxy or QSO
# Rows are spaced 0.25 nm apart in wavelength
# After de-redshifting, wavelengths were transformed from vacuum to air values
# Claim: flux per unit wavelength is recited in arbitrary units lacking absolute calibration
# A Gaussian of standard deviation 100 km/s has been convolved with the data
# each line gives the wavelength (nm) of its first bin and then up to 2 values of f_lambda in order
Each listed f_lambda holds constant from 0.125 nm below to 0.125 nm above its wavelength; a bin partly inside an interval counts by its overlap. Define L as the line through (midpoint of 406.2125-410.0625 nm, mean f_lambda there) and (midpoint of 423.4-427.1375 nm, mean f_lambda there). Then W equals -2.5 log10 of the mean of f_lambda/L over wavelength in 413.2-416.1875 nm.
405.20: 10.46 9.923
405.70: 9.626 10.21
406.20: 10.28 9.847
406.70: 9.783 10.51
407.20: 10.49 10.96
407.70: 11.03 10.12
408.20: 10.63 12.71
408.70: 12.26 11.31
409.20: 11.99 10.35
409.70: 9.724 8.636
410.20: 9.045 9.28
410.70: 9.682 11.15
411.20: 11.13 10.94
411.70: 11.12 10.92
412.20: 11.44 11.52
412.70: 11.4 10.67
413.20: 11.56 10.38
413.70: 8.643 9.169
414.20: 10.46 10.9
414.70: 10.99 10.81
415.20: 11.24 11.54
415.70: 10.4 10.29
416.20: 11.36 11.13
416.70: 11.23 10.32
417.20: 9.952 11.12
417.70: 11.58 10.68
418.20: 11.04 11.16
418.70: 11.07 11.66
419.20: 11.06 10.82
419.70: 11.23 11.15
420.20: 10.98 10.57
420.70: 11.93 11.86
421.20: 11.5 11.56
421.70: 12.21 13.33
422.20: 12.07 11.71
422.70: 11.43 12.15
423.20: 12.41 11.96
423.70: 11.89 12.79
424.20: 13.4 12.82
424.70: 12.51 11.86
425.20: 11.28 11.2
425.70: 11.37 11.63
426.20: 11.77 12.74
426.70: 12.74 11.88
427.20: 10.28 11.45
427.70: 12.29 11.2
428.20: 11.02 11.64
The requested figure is 0.07 mag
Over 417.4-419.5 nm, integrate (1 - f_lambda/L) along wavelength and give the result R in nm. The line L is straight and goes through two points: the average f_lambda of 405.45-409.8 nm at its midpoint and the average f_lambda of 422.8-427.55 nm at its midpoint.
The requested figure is 0.06 nm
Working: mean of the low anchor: 10.7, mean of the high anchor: 12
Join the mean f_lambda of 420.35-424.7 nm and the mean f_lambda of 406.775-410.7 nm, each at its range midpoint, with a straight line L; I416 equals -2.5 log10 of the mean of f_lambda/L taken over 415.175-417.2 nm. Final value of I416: 0.052 mag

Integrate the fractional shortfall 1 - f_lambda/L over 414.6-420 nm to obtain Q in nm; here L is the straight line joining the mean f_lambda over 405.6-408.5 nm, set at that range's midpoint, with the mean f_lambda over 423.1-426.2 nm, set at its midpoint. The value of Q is 0.20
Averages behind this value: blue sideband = 10.5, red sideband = 12.1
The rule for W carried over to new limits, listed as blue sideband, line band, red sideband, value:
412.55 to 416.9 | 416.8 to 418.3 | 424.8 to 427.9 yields 0.02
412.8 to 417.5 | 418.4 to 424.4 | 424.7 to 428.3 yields -0.05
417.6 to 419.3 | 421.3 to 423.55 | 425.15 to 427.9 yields -0.06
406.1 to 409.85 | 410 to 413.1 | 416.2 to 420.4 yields 0.02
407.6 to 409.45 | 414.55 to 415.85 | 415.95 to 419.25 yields 0.01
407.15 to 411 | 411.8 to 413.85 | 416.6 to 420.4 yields -0.01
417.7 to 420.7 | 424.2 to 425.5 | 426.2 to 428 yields -0.05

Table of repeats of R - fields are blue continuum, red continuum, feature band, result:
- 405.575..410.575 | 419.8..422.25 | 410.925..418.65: 0.17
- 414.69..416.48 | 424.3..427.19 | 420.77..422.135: -0.07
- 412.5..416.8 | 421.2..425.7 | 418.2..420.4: 0.07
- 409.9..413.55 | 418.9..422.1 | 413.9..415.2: 0.04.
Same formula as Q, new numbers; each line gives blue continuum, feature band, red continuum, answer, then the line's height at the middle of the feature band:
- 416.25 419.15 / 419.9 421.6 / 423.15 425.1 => 0.04 nm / 11.7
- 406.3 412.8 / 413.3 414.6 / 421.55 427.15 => 0.13 nm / 11.1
